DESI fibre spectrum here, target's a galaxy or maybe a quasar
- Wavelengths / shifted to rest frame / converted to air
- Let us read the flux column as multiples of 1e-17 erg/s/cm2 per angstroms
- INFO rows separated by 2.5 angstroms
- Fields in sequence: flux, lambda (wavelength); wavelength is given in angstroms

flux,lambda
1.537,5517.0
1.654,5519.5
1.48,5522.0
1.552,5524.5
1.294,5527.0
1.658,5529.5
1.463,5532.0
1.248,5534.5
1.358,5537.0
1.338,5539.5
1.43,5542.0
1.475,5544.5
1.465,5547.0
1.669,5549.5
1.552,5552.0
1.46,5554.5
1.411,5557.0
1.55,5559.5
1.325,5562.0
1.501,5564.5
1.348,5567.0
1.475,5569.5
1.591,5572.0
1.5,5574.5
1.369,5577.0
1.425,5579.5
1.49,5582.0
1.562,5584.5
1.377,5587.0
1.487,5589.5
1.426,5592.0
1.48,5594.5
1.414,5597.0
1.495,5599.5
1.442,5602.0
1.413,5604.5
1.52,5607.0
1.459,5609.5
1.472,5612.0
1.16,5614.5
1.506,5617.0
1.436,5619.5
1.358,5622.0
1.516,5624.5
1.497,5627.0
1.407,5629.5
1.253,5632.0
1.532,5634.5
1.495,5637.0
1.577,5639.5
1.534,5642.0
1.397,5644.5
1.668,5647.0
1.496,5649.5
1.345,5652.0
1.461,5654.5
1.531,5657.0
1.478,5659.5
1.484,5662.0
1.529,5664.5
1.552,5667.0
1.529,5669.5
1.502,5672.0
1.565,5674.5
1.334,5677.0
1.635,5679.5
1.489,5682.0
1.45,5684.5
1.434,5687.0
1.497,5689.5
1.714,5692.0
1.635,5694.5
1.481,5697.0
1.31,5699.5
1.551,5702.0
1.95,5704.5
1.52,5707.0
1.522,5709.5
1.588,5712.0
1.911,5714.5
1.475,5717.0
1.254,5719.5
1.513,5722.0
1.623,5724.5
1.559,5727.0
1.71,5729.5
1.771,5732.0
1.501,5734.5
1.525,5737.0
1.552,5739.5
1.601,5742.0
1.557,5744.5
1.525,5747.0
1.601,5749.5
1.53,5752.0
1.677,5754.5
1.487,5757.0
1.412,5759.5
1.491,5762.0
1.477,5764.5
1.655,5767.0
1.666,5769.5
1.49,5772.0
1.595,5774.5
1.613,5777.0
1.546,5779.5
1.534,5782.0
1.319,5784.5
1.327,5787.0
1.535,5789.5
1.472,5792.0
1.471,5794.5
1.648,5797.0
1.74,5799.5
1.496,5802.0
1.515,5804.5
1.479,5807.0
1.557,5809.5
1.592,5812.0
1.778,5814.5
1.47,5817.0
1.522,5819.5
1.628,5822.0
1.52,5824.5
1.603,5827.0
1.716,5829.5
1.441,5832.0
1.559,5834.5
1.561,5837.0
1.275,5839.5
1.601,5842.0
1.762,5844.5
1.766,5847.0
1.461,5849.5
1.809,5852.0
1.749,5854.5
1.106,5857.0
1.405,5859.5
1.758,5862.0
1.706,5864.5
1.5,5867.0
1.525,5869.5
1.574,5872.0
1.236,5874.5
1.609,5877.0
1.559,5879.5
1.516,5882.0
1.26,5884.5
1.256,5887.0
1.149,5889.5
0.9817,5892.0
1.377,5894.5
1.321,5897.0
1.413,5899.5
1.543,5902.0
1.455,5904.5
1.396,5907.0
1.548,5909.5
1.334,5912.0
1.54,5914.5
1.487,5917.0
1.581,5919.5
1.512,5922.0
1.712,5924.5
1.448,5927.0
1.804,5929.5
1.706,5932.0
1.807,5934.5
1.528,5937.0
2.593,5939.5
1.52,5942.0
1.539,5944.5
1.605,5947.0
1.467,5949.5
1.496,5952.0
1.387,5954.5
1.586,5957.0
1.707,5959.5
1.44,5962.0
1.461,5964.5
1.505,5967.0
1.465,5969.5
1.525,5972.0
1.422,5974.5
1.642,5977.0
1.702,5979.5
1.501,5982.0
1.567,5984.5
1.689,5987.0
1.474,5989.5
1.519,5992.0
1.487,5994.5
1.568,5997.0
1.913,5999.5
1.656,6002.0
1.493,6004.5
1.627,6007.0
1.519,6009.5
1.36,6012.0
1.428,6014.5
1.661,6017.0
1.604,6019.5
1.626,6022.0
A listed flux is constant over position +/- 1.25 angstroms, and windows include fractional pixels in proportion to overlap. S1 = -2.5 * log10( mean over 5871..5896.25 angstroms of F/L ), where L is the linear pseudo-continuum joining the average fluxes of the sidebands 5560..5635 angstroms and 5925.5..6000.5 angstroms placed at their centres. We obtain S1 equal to 0.16 mag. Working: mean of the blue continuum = 1.44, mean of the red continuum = 1.6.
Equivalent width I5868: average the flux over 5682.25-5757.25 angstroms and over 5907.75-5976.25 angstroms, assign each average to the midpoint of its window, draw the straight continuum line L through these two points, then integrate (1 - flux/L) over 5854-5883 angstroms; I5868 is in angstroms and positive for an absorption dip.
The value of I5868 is 1.1 angstroms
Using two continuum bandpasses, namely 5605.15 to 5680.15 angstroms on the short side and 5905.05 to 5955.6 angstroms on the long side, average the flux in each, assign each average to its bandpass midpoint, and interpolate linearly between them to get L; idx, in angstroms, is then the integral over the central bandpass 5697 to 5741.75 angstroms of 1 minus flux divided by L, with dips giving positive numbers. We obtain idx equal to -2.1 angstroms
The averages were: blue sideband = 1.47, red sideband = 1.6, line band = 1.58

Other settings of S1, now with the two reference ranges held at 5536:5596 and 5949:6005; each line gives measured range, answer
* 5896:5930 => 0.027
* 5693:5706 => -0.067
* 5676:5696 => -0.027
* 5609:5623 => 0.058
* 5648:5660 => 0.011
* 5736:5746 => -0.042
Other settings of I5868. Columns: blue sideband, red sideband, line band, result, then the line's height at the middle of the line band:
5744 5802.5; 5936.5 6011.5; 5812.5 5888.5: 0.7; 1.56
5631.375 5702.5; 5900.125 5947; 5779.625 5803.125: 0.7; 1.55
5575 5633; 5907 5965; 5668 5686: -0.4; 1.47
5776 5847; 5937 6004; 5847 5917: 5.1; 1.57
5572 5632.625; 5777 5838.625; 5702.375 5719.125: -1.6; 1.49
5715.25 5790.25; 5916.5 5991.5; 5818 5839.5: 0.1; 1.56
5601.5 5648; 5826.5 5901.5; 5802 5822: -1.1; 1.48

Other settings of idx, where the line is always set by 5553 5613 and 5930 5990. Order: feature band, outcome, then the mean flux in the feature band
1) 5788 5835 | -0.58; 1.56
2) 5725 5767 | -1.24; 1.56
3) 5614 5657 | 0.63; 1.46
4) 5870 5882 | 0.54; 1.5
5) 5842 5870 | -0.64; 1.6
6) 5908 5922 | 0.77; 1.5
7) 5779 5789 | 0.68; 1.43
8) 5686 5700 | -0.22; 1.52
